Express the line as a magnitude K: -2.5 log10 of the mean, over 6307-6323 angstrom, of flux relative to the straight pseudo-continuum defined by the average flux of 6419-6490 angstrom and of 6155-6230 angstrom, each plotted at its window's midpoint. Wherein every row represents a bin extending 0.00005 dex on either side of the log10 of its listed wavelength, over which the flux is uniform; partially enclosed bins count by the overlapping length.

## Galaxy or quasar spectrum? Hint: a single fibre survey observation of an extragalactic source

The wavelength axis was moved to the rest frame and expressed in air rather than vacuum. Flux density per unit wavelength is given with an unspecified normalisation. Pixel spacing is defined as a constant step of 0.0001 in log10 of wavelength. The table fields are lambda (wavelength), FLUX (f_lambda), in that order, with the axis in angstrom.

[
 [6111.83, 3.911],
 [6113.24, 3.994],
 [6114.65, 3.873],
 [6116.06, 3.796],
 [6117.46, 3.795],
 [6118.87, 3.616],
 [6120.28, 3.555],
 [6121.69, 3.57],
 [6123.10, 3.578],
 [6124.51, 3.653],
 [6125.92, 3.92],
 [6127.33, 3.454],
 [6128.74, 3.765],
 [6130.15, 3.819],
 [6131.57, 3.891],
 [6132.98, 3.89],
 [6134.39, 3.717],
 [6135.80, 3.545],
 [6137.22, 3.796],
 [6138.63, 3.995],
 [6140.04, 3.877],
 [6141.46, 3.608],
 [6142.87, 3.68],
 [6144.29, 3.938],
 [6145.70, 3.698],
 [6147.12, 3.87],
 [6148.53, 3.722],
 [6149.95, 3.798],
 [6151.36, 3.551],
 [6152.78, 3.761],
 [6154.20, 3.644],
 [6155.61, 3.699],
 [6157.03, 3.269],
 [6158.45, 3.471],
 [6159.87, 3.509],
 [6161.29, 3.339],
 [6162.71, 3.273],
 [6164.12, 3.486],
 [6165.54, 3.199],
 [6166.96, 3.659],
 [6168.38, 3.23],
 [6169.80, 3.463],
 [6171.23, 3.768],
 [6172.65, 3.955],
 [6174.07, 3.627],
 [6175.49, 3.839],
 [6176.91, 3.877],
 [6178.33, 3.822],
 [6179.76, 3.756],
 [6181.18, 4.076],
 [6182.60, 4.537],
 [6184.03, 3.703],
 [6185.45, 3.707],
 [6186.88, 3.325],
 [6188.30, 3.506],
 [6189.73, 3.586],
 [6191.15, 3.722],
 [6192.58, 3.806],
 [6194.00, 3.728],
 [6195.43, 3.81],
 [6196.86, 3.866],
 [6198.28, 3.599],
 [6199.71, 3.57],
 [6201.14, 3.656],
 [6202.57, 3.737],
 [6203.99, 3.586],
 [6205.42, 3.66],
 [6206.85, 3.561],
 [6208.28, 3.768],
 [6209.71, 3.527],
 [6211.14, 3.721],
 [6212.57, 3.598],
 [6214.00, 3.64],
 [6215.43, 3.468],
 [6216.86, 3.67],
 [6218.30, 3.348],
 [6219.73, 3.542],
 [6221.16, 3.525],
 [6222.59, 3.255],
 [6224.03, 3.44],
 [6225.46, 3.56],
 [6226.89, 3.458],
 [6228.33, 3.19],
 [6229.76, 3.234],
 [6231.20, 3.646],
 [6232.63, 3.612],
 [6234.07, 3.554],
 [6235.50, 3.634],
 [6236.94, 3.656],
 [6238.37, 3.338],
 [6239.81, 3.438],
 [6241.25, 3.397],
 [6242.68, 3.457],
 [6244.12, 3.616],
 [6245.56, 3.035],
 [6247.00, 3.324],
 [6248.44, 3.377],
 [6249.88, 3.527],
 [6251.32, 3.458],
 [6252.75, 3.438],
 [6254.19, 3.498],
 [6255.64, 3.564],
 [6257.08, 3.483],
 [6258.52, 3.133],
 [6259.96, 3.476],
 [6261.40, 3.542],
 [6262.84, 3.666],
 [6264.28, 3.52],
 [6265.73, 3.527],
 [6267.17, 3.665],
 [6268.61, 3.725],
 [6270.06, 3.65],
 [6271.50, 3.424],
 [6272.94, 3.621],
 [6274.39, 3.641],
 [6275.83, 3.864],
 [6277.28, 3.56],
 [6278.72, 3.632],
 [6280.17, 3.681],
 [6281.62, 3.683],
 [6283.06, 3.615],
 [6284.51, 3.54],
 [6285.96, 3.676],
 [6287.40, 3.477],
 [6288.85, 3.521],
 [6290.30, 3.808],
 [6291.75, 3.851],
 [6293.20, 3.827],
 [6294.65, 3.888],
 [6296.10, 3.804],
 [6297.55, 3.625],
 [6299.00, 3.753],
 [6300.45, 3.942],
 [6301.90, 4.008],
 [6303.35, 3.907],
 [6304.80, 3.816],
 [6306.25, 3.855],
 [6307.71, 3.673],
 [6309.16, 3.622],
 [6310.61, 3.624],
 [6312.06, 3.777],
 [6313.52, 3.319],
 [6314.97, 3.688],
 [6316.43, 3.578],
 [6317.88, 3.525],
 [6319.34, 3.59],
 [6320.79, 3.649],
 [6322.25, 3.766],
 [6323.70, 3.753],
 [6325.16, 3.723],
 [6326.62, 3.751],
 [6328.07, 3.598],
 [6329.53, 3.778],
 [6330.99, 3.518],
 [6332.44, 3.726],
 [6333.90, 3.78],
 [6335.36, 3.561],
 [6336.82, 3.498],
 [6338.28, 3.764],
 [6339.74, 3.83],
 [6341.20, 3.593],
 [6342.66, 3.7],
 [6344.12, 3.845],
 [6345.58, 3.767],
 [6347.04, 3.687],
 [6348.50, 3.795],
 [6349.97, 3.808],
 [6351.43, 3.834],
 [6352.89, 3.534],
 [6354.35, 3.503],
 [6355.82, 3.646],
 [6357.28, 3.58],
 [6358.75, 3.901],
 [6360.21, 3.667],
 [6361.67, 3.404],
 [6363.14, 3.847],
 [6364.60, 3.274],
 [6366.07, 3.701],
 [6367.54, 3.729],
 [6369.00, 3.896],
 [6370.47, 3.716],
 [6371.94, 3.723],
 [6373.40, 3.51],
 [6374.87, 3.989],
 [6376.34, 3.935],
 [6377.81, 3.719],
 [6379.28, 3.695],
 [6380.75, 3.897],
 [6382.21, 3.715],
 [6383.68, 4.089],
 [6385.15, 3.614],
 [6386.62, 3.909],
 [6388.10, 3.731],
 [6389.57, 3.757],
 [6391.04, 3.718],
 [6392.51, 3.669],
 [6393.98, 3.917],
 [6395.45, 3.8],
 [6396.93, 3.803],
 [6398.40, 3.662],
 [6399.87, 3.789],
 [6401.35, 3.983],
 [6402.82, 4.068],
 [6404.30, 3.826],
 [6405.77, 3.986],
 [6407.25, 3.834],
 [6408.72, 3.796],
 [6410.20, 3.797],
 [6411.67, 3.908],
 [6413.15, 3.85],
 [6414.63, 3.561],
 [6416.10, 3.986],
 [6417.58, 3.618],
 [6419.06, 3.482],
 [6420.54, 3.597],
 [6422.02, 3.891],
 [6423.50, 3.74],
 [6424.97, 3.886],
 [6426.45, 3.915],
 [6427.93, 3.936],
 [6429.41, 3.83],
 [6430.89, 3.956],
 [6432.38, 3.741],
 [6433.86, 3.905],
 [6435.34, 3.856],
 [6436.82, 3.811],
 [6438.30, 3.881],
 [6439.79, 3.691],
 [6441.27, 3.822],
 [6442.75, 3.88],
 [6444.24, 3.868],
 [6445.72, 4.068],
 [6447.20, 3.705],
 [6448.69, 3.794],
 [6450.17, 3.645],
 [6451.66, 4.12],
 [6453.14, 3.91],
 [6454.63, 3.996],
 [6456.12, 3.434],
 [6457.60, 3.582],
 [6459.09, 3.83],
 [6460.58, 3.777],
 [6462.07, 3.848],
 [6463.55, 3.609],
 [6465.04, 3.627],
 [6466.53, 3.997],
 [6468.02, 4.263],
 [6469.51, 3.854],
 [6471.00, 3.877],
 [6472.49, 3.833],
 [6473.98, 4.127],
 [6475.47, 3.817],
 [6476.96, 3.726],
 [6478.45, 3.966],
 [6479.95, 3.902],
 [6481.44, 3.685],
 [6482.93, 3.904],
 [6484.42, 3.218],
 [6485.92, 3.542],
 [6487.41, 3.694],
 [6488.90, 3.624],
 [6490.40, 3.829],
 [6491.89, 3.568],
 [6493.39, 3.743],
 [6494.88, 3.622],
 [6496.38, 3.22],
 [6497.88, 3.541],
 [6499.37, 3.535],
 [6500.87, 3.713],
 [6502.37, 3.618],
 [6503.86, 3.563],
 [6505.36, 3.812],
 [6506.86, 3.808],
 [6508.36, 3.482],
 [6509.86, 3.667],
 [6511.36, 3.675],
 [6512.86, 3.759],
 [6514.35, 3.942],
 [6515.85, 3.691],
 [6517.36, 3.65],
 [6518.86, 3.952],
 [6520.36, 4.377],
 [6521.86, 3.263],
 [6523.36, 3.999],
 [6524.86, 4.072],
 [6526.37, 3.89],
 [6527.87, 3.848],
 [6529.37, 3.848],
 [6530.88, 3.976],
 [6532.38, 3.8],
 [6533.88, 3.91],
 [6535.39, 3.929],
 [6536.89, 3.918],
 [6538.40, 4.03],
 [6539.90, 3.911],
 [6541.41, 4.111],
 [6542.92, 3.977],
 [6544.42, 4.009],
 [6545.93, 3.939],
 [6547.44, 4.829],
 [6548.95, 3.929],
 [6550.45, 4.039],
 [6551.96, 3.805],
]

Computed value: 0.02 mag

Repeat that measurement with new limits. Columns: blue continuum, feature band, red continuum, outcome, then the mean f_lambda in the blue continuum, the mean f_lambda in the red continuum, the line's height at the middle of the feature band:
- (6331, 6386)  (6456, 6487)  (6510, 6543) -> 0.011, 3.71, 3.88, 3.83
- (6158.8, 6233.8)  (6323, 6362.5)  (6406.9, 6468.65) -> 0.014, 3.61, 3.81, 3.73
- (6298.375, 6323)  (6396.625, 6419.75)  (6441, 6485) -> -0.007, 3.71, 3.83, 3.78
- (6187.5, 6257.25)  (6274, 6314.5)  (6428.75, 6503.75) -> -0.032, 3.54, 3.77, 3.61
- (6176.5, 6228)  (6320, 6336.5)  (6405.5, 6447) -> 0.018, 3.65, 3.82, 3.75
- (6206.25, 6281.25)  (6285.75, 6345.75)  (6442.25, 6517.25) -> -0.036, 3.52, 3.75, 3.59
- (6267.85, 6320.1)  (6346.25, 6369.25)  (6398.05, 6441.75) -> 0.025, 3.69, 3.82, 3.76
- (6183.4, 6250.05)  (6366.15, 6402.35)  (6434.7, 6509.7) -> -0.031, 3.55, 3.76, 3.68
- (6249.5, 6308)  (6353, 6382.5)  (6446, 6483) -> 0.011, 3.65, 3.83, 3.74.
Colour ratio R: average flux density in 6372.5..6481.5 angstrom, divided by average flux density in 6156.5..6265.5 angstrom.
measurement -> 1.07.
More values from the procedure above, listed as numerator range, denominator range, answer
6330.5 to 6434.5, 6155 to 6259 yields 1.05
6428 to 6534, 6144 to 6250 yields 1.05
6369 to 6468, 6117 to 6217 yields 1.04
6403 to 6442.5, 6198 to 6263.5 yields 1.09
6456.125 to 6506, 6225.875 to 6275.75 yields 1.07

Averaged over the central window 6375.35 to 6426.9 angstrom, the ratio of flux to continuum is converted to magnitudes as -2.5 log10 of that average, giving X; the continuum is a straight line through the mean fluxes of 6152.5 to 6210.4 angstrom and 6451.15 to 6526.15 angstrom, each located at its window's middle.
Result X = -0.02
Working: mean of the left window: 3.65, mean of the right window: 3.76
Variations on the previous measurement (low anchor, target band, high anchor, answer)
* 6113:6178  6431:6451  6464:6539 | -0.02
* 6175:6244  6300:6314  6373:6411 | -0.01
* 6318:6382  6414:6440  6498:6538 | -0.02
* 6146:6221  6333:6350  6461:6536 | 0.00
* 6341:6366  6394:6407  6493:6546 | -0.04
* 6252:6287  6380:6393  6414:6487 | -0.02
